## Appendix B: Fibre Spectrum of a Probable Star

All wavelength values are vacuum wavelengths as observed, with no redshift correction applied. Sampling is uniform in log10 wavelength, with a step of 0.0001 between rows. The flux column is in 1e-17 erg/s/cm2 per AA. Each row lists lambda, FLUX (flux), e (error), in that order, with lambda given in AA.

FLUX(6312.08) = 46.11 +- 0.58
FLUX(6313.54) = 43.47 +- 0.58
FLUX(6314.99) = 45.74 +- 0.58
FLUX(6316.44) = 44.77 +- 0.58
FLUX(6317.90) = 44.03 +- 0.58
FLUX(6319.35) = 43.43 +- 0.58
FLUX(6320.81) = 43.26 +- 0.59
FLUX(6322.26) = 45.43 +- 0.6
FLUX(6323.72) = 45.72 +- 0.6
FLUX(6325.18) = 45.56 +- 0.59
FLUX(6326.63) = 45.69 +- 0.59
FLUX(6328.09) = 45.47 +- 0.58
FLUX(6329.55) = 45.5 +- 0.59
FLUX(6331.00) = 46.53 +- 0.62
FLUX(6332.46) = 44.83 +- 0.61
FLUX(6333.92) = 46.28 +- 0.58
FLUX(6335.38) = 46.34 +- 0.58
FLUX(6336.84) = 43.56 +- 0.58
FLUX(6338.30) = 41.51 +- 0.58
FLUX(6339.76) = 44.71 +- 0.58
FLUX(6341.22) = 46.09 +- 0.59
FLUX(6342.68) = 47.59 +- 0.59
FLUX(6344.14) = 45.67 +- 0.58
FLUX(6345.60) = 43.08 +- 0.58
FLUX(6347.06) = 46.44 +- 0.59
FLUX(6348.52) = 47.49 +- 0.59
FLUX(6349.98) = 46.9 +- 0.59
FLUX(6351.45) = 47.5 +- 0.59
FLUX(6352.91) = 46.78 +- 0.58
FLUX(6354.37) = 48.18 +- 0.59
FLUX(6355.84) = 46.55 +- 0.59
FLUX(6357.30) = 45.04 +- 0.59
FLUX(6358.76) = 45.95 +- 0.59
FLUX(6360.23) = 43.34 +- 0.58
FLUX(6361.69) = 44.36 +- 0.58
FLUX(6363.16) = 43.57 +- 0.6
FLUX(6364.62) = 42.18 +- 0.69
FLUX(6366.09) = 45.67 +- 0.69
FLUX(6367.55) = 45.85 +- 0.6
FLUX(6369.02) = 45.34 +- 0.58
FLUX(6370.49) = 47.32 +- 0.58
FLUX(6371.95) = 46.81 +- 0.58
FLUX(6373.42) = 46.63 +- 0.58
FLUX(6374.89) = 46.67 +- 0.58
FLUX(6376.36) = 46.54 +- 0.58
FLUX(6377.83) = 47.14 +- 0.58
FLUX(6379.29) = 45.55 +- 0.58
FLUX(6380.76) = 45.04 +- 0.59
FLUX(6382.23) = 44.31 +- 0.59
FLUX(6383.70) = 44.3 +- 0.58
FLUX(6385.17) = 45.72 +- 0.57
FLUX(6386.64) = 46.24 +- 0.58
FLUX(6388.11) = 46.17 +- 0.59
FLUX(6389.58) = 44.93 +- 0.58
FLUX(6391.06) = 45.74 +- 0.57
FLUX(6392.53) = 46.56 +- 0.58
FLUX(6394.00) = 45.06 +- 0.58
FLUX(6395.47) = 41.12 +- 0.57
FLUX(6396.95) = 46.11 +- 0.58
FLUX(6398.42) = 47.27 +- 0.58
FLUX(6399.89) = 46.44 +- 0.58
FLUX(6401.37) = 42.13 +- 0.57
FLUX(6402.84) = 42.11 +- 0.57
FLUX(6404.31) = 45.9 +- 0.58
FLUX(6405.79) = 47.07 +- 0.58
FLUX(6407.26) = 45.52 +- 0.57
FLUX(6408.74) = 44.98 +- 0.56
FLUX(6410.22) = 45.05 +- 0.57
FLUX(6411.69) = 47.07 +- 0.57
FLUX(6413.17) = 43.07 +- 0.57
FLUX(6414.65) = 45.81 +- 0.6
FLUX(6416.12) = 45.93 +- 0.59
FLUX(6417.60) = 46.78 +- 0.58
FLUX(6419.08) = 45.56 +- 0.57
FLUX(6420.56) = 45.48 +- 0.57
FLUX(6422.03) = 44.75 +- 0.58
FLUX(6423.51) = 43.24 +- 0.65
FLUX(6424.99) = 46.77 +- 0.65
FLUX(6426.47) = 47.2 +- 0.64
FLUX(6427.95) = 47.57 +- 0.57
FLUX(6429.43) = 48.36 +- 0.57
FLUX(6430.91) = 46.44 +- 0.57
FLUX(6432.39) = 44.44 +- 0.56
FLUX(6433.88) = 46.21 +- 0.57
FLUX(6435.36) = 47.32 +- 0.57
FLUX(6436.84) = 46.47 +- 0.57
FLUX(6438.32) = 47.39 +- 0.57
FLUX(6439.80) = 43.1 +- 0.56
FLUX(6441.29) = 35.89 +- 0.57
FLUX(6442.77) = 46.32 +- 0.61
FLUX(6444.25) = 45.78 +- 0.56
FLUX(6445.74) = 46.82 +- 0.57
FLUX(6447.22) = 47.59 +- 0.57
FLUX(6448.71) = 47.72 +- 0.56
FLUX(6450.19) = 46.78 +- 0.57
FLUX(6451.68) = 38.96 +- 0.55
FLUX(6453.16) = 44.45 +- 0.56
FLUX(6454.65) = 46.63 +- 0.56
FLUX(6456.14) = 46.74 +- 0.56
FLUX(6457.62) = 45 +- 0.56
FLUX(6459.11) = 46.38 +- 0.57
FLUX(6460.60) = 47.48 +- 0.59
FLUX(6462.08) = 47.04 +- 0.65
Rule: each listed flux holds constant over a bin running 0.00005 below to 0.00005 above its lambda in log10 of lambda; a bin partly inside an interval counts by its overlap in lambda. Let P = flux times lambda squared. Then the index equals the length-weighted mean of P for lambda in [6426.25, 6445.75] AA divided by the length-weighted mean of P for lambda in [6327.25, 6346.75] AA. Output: 1.04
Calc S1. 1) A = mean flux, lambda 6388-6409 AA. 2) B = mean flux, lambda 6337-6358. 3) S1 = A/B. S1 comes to 0.98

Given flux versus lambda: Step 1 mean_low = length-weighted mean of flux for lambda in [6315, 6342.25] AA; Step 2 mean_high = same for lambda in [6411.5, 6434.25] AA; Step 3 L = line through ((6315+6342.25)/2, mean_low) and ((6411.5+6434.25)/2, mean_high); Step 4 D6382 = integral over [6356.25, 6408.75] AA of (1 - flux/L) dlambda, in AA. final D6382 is 0.2 AA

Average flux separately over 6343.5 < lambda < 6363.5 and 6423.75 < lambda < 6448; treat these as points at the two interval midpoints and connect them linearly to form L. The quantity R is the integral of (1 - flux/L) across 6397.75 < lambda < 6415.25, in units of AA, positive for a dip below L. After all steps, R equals 0.23 AA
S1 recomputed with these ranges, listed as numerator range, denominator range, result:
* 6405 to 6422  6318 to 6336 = 1.01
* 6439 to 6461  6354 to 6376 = 0.99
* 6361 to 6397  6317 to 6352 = 1.00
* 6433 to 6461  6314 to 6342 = 1.01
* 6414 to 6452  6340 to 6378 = 0.99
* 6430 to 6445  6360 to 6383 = 0.99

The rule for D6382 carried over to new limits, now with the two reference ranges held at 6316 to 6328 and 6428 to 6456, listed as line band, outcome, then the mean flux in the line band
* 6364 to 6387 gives -0.3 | 45.7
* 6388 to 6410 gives 0.0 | 45.1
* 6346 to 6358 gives -0.5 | 46.8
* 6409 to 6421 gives -0.1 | 45.6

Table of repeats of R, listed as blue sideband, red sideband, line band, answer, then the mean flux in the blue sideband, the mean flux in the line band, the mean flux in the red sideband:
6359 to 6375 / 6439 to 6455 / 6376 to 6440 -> -1.1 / 45.2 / 45.6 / 44.5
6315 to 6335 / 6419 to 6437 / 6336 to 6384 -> -0.1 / 45.2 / 45.6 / 46.2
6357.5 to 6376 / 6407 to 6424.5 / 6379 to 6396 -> 0.1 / 45.3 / 45.1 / 45.3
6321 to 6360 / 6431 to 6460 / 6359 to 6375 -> 0.1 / 45.7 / 45.2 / 45.3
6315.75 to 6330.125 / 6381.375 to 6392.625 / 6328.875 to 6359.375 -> -0.5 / 44.9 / 45.8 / 45.4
